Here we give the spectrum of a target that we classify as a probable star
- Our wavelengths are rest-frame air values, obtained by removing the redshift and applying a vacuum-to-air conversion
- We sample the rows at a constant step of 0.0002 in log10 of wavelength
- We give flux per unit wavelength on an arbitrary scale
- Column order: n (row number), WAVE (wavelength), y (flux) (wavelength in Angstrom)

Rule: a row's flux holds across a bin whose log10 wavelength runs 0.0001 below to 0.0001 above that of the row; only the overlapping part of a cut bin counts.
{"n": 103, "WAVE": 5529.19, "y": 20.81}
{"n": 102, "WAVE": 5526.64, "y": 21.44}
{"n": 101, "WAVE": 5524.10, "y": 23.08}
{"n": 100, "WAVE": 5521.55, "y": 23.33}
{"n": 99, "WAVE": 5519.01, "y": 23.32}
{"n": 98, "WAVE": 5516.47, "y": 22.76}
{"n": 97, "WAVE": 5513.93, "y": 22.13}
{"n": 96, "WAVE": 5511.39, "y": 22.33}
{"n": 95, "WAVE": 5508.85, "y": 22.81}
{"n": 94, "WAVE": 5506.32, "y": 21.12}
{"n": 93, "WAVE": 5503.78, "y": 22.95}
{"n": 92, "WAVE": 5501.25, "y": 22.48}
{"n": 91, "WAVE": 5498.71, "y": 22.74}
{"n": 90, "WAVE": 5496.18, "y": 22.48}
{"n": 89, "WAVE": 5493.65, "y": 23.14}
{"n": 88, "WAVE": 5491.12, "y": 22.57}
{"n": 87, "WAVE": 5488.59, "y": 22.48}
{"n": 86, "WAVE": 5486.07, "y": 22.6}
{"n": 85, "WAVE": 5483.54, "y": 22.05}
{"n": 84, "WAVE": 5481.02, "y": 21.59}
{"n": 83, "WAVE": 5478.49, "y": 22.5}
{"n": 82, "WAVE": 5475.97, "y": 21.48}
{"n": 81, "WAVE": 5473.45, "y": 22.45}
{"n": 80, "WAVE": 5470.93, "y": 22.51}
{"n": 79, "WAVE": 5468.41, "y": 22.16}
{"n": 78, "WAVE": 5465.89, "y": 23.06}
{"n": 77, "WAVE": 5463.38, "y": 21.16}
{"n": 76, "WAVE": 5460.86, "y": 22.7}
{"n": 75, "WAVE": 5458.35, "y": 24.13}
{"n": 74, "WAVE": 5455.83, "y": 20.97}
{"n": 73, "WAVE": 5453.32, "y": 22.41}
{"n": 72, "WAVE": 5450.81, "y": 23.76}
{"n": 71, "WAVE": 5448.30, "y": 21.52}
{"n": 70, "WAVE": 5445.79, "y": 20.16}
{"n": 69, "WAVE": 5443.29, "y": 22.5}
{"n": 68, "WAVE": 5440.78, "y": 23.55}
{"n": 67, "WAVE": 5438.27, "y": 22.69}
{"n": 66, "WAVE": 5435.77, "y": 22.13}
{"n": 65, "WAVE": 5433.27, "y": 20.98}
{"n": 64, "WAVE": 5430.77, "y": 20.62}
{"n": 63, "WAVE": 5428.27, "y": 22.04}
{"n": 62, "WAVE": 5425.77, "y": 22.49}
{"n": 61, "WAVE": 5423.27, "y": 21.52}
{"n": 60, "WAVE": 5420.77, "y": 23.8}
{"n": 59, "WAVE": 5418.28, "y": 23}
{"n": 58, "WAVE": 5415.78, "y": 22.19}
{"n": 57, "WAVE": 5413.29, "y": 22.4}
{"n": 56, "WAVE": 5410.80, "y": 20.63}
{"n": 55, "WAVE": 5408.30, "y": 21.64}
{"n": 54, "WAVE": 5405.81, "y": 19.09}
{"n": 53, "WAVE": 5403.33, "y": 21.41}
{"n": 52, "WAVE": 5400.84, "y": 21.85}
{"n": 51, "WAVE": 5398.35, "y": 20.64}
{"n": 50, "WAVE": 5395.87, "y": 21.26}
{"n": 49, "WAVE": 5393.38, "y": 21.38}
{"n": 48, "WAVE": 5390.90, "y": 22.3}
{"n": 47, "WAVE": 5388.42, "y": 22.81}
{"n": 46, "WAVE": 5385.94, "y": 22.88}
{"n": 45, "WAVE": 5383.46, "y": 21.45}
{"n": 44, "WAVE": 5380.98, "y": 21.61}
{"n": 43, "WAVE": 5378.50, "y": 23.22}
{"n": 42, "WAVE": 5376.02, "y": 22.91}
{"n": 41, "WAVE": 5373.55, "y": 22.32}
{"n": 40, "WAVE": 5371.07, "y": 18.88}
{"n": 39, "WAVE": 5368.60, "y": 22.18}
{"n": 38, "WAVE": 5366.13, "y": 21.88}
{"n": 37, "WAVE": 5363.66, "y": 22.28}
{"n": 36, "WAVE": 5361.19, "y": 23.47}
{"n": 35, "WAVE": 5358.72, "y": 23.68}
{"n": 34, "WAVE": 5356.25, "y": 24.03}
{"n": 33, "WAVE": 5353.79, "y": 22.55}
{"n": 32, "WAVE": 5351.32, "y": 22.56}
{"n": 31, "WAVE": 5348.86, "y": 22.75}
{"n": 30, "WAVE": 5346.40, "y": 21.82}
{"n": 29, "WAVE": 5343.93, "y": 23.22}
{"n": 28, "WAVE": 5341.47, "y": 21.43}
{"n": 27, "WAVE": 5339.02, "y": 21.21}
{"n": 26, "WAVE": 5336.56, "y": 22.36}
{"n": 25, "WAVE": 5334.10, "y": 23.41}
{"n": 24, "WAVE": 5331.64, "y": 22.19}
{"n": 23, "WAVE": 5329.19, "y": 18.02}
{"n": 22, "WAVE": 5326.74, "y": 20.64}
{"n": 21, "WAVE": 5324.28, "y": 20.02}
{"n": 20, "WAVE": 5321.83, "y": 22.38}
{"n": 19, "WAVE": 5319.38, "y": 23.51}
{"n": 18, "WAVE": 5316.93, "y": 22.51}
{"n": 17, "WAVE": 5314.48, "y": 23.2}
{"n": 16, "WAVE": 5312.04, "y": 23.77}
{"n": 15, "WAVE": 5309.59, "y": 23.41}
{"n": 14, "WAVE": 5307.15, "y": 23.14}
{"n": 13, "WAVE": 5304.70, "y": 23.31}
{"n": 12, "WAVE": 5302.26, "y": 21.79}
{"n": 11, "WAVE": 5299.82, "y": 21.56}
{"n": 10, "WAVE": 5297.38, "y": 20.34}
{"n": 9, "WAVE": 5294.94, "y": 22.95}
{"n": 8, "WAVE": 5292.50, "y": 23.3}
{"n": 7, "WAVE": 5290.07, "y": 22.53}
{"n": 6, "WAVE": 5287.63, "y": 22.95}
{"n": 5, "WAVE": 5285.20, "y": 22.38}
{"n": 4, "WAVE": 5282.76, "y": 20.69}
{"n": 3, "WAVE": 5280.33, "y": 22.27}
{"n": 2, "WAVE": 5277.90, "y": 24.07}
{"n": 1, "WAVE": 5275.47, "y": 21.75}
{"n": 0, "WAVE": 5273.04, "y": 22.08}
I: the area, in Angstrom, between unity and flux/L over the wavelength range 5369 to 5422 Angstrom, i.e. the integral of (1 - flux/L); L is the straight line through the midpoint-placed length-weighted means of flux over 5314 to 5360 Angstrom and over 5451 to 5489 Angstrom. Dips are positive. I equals 1.0 Angstrom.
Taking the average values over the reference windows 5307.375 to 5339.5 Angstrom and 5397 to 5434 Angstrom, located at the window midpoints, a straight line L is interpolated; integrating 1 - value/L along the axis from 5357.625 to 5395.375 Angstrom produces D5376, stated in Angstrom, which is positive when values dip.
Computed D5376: -0.63 Angstrom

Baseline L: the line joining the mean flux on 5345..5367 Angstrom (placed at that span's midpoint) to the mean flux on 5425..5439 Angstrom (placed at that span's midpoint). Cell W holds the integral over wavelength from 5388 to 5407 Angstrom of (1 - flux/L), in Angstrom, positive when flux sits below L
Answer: 0.8 Angstrom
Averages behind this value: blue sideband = 22.8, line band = 21.3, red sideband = 21.8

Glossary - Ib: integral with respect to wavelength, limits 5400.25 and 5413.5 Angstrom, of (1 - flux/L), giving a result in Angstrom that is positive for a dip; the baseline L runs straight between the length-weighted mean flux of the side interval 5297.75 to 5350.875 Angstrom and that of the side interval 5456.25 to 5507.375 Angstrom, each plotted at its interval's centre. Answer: 0.7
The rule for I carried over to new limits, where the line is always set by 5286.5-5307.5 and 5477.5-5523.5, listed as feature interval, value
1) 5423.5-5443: 0.4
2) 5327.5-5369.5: 0.3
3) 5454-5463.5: 0.1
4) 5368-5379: 0.3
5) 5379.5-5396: 0.3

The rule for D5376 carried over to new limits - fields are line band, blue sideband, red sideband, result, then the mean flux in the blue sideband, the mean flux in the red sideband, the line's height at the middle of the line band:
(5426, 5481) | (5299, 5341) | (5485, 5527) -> 0.76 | 22.1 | 22.6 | 22.5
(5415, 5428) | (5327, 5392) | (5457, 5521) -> -0.14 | 22.2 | 22.5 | 22.3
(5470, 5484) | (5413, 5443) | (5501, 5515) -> 0.13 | 22.3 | 22.3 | 22.3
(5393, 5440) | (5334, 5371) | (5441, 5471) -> 1.37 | 22.4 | 22.3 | 22.3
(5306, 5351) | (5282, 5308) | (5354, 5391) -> 0.32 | 22.3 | 22.4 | 22.3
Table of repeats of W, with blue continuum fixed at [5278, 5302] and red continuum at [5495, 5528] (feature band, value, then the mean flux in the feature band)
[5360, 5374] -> 0.32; 21.8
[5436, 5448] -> 0.14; 22.2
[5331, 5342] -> 0.05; 22.2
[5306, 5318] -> -0.54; 23.2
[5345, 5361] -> -0.47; 22.9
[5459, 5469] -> 0.03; 22.4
